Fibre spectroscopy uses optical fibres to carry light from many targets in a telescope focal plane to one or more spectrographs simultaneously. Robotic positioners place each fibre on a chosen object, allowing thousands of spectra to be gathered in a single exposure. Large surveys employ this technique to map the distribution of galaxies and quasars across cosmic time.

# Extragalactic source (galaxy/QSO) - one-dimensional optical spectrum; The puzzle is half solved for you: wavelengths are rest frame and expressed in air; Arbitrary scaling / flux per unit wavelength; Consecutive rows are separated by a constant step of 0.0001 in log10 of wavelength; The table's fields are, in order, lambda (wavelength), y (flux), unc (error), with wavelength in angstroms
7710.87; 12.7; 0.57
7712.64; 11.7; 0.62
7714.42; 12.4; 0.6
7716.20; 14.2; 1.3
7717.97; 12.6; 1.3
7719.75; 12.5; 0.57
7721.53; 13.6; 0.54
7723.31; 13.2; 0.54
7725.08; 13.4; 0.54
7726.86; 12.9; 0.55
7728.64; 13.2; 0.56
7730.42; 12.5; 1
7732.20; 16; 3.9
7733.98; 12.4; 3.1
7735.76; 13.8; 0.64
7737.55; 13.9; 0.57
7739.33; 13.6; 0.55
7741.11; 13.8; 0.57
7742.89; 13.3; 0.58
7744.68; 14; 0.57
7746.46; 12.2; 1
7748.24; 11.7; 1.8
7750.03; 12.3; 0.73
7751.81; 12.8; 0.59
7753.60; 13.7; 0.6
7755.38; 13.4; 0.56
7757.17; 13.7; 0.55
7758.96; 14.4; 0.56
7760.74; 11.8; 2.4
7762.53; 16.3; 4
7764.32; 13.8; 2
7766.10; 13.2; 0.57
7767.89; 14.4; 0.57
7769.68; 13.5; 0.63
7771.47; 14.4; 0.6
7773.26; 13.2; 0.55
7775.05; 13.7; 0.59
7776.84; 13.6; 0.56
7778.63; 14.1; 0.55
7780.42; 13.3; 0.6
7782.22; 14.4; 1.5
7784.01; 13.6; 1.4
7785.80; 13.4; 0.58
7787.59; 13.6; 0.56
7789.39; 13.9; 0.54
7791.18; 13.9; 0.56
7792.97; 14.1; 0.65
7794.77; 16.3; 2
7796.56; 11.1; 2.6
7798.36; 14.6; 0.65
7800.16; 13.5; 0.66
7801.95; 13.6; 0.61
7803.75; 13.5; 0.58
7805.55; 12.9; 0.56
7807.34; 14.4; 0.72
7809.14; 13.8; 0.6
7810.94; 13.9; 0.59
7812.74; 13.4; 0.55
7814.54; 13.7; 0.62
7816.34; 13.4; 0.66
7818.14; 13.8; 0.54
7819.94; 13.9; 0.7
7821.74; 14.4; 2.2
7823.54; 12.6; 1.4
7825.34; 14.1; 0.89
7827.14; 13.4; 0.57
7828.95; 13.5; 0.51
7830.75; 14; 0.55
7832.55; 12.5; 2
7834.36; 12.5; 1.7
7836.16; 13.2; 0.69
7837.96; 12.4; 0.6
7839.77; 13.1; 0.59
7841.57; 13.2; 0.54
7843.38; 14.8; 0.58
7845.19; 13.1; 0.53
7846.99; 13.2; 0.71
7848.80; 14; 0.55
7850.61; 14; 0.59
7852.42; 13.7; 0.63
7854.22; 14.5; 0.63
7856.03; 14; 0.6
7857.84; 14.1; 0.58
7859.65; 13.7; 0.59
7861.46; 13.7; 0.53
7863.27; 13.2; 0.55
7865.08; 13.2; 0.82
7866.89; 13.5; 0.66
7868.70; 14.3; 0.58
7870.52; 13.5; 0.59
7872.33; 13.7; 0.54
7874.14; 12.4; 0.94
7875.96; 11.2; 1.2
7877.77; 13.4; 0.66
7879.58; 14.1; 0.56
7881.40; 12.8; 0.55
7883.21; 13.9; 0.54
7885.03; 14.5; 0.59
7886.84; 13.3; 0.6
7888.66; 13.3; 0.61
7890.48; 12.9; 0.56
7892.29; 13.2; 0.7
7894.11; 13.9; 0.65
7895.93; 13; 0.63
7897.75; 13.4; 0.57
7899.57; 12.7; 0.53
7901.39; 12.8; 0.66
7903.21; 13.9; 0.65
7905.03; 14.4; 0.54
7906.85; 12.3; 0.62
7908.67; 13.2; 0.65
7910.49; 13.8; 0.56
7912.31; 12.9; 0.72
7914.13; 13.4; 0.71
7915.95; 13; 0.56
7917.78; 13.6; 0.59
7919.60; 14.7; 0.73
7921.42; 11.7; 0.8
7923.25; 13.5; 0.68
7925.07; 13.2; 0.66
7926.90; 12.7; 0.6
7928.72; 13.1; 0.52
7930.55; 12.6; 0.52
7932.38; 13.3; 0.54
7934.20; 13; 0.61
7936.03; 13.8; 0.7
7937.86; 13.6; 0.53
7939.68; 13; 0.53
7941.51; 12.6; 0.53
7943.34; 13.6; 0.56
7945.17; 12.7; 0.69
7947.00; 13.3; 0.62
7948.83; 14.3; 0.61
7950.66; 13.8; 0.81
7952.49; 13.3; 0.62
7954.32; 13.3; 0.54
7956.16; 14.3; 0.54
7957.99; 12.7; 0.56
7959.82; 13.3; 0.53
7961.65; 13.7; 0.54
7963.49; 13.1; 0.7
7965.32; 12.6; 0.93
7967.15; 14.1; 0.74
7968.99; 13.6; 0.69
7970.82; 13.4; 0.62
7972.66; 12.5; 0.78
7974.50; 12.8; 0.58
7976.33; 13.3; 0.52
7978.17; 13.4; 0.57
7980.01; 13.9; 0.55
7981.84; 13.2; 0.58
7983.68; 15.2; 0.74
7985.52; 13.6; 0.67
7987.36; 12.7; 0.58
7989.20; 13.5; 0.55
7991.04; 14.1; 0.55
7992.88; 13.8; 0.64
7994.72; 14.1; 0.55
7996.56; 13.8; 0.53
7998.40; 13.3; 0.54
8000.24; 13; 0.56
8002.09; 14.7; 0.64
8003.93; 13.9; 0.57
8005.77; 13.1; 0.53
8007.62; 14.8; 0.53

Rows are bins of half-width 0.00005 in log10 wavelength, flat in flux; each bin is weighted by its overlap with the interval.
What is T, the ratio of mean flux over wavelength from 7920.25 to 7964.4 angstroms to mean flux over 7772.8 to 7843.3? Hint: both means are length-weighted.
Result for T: 1.0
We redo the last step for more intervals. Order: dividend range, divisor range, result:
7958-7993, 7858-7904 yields 1.01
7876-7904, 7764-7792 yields 0.97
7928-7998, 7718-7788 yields 0.99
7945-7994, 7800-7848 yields 1.00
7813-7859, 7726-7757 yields 1.02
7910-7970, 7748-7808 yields 0.97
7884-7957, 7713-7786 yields 0.99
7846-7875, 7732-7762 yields 1.03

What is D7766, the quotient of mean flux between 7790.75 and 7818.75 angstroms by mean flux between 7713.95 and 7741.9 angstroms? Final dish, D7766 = 1.03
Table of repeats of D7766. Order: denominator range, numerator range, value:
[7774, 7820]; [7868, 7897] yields 0.97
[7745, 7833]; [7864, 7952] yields 0.98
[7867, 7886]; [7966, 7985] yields 1.01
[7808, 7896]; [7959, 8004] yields 1.00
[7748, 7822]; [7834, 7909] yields 0.98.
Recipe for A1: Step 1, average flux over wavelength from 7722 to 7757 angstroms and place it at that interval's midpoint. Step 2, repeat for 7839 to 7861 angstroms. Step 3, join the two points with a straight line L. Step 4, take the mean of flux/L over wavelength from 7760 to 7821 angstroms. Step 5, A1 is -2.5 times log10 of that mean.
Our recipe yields -0.020 mag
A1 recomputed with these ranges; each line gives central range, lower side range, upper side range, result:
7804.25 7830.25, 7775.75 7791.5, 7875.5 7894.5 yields 0.00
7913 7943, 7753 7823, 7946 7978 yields 0.02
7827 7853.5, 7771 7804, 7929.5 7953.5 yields 0.02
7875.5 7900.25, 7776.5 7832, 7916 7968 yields 0.01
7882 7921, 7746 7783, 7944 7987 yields 0.01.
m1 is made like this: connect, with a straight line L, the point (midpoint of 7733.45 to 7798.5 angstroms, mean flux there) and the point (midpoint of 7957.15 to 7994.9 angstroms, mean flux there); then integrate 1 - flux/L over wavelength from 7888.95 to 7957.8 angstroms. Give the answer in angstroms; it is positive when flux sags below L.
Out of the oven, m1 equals 1.0 angstroms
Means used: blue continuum 13.6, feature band 13.3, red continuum 13.4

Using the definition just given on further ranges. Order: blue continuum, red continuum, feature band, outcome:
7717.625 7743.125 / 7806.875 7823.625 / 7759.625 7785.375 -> -0.43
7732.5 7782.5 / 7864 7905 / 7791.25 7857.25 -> -0.92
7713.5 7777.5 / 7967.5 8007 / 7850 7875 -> -0.33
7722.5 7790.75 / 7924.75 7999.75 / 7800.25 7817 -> -0.14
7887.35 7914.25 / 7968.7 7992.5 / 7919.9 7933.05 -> 0.38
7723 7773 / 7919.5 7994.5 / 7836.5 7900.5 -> -0.19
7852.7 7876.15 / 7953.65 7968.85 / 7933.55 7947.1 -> 0.23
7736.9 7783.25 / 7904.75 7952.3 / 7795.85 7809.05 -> 0.05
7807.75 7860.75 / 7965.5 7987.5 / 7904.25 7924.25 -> 0.32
